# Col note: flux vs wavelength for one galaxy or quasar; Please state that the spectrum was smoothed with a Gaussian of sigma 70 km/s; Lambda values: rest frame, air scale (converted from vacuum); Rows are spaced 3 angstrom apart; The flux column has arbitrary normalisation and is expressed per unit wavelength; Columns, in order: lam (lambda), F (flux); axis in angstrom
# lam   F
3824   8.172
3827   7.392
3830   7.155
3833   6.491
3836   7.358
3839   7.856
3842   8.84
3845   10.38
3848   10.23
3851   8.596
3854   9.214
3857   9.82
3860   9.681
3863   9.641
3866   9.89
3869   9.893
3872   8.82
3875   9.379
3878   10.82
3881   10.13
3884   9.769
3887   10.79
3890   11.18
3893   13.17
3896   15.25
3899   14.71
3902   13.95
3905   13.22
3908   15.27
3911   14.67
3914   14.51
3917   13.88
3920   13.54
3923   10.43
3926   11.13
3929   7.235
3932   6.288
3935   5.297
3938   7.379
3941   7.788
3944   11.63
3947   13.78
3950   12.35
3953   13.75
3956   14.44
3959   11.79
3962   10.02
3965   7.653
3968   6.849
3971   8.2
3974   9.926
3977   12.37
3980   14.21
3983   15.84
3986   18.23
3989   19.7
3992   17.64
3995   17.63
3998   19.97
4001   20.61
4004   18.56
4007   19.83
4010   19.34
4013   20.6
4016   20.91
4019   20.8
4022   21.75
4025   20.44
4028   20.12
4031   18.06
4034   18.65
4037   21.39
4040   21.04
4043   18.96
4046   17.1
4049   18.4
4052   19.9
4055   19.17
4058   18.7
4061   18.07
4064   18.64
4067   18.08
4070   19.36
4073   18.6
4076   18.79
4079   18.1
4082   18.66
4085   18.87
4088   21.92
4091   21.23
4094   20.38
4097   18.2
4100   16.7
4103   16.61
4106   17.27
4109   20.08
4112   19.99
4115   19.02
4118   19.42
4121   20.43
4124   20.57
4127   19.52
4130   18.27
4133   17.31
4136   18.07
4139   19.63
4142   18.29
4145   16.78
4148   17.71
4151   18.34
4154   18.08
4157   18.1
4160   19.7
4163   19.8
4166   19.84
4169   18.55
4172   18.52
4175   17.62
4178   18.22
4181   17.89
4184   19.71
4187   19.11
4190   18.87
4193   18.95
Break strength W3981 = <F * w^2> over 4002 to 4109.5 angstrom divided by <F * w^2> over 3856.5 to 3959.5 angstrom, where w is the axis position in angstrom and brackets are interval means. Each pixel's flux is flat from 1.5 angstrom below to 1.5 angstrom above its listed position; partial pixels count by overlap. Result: 1.8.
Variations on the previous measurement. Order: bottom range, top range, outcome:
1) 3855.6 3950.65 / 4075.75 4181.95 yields 1.90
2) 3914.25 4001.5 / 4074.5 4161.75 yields 1.65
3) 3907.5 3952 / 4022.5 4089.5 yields 1.87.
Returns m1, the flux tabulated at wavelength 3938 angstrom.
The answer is 7.379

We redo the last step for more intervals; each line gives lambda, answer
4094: 20.38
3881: 10.13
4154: 18.08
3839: 7.856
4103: 16.61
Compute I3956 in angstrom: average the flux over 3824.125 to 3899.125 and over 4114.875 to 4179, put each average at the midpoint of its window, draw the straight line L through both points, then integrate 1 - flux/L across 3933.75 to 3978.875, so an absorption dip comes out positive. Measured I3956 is 8.7 angstrom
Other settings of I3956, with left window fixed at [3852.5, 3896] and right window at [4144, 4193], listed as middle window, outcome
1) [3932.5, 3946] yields 4.5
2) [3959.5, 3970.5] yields 3.7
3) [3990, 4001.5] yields -4.3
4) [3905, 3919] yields -3.7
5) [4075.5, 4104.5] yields -4.6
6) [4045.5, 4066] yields -4.3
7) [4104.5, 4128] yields -3.3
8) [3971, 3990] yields -1.5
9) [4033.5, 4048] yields -4.3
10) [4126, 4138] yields -0.5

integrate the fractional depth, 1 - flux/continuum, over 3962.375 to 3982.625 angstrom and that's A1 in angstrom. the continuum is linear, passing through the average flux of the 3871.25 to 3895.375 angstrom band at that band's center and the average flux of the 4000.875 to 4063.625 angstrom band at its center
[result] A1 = 7.43 angstrom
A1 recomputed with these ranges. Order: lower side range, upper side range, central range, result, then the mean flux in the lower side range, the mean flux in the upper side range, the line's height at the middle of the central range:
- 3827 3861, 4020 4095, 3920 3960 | 9.3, 8.62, 19.4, 13.5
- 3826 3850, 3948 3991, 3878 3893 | -1.5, 8.24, 12.6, 9.81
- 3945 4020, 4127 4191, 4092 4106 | -0.5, 15.3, 18.5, 17.4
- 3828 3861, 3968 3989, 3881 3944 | -3.6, 8.66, 13.2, 10.9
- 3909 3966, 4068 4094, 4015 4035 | -4.9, 11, 19.5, 16.2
